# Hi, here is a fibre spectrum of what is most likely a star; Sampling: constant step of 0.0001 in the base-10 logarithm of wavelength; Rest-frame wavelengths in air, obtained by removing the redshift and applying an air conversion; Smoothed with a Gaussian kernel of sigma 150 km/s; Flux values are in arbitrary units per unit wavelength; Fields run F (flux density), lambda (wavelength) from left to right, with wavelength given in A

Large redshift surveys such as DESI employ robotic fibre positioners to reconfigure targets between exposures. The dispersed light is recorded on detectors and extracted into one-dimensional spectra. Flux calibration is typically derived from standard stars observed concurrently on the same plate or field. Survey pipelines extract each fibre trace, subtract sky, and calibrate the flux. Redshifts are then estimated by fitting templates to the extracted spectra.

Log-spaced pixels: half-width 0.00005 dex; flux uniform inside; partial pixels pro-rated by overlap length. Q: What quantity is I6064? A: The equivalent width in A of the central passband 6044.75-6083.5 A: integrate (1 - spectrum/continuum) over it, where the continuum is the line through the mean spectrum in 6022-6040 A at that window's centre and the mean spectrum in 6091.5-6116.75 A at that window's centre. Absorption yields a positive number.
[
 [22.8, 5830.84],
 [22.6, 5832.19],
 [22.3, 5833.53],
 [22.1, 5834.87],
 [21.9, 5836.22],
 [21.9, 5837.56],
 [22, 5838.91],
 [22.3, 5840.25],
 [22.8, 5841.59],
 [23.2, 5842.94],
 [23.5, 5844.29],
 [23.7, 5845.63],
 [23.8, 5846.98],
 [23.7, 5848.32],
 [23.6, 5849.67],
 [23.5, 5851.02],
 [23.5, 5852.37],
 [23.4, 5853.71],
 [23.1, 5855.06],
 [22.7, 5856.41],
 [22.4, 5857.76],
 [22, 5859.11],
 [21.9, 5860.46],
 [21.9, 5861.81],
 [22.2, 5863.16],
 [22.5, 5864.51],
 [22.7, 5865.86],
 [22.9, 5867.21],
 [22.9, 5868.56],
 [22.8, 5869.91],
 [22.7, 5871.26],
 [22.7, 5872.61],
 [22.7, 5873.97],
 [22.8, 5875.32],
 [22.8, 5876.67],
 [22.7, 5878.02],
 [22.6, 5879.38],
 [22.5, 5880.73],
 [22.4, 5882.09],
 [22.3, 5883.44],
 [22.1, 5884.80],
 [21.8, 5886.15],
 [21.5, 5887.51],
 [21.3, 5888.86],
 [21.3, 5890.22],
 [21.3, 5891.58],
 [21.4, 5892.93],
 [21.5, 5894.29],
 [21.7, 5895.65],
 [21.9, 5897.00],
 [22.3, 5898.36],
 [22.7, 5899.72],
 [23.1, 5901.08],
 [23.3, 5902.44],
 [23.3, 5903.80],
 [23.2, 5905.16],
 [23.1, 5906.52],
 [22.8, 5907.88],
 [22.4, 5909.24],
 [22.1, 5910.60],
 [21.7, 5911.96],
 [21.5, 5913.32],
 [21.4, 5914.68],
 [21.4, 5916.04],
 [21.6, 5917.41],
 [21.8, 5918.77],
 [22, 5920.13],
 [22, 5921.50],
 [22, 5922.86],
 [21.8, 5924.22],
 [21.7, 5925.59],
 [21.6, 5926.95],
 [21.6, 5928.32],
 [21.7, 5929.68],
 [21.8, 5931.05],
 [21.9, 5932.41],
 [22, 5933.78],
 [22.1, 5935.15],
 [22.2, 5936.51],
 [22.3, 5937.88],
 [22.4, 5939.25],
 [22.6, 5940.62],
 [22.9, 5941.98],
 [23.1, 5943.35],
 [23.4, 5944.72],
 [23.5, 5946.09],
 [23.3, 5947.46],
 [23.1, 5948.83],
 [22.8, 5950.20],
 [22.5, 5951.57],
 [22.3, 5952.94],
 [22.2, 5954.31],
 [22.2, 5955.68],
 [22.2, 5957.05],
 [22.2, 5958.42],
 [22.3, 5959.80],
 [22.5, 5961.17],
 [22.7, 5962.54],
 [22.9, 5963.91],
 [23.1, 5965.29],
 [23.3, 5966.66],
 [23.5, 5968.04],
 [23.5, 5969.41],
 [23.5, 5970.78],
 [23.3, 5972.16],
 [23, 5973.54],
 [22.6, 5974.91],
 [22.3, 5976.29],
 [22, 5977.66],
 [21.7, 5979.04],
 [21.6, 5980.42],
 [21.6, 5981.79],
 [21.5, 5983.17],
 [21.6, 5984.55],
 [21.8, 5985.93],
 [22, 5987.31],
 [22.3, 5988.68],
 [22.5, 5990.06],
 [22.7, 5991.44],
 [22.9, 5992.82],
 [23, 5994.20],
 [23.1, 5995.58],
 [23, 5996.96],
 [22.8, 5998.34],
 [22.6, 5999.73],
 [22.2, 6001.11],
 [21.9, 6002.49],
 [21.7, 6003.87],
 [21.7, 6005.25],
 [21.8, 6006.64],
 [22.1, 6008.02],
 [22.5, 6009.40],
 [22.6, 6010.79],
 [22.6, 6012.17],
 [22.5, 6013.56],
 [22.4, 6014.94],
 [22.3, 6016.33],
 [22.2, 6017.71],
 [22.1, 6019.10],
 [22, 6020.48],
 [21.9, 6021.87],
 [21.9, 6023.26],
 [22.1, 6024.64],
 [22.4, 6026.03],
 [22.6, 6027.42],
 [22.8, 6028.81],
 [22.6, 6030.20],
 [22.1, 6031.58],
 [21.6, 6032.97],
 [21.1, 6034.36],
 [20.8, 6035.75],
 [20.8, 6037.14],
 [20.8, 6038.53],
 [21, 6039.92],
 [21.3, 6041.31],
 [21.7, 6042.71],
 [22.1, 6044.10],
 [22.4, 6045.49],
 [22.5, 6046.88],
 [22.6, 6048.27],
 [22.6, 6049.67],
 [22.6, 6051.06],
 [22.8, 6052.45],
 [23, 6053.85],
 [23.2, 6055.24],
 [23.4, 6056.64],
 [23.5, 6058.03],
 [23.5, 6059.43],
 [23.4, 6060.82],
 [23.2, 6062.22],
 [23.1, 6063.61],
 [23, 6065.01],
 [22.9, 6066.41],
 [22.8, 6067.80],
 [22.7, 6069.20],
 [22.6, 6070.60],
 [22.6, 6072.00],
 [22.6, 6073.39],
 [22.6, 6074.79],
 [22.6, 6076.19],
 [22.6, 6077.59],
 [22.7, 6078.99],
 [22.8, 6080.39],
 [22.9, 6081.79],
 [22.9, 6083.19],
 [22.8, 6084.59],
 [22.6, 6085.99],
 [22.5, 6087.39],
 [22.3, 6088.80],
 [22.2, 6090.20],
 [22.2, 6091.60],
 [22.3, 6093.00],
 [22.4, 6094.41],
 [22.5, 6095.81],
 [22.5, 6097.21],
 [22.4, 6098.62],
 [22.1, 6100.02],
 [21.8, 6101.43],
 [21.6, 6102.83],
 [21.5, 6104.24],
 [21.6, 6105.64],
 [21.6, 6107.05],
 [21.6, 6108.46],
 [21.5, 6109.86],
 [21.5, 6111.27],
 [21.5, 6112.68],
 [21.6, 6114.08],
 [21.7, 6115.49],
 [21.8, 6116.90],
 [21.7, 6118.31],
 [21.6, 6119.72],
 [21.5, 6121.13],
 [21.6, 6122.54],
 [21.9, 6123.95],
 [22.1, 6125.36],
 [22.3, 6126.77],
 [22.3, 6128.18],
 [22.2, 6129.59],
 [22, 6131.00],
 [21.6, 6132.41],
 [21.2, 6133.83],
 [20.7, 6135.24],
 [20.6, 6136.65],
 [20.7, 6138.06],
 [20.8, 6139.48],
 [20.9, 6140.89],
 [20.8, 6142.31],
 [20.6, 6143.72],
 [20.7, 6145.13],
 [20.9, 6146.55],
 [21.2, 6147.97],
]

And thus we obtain -1.85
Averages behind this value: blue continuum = 21.8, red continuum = 21.9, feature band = 22.9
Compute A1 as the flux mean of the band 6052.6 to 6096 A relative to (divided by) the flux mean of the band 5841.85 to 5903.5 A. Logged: 1.0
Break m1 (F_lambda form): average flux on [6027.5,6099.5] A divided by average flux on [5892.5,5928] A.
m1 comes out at 1.02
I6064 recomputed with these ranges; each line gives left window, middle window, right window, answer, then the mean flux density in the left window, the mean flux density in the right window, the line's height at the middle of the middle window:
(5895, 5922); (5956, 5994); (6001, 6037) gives -0.58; 22.3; 22.1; 22.2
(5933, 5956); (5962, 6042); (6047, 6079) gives 1.79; 22.6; 22.9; 22.8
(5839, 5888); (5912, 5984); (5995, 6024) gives 0.42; 22.7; 22.3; 22.5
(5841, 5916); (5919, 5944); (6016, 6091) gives 0.45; 22.5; 22.4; 22.5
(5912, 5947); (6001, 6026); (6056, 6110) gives 0.21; 22.1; 22.5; 22.3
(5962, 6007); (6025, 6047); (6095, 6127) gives 0.42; 22.5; 21.8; 22.2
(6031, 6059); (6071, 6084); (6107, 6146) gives -0.51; 22.1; 21.4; 21.8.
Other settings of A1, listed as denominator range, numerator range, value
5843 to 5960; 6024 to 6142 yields 0.99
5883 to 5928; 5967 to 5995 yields 1.02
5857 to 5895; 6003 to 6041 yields 0.99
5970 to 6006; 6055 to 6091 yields 1.02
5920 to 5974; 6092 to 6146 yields 0.96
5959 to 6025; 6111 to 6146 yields 0.96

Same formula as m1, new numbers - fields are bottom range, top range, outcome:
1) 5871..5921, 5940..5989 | 1.02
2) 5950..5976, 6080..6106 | 0.98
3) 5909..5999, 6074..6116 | 0.99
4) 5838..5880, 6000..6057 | 0.97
